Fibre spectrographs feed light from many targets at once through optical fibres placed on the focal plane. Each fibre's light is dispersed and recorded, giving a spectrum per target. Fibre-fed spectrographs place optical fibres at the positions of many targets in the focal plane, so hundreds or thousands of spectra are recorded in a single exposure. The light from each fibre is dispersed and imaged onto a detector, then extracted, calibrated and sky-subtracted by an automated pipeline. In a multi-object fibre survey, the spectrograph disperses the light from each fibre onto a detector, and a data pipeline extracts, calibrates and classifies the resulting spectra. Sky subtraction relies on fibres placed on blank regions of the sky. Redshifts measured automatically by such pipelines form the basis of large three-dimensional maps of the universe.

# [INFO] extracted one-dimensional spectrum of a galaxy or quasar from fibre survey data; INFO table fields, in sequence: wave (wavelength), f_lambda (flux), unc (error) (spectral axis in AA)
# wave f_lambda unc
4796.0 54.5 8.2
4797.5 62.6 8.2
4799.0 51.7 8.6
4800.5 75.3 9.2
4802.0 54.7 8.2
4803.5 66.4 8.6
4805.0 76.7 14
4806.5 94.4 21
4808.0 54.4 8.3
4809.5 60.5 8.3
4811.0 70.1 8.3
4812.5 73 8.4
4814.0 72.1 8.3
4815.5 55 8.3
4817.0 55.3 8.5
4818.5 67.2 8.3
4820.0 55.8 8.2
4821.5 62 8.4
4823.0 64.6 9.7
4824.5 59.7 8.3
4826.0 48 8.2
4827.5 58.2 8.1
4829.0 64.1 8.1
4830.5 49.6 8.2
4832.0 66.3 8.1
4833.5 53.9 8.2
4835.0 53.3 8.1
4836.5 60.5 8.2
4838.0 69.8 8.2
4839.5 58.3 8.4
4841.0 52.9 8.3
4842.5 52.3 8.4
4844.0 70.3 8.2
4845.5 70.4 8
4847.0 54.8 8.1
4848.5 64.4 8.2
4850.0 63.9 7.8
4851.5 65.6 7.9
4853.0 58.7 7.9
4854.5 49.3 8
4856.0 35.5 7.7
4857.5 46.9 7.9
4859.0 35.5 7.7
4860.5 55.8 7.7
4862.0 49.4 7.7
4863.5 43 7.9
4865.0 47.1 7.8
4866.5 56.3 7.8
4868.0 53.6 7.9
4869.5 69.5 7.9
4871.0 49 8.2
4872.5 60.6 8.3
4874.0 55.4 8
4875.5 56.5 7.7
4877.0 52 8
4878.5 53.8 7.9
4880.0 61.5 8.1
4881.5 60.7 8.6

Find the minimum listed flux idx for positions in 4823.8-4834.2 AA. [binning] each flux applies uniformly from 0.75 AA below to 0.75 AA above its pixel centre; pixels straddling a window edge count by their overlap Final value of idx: 48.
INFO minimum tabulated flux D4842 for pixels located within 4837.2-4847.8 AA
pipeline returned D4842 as 52.3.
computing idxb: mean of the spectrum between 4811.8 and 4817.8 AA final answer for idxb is 63.8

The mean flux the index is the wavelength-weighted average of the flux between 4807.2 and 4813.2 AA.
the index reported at 64.7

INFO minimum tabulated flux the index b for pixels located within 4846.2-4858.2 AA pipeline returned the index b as 35.5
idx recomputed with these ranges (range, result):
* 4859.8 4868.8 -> 43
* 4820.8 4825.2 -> 59.7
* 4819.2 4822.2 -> 55.8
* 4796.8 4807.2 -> 51.7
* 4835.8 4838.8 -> 60.5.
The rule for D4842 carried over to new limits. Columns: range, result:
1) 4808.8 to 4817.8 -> 55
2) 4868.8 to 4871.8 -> 49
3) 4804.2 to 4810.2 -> 54.4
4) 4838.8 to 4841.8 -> 52.9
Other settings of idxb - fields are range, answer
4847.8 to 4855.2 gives 60.4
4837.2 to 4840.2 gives 64.1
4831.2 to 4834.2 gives 60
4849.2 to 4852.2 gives 64.7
